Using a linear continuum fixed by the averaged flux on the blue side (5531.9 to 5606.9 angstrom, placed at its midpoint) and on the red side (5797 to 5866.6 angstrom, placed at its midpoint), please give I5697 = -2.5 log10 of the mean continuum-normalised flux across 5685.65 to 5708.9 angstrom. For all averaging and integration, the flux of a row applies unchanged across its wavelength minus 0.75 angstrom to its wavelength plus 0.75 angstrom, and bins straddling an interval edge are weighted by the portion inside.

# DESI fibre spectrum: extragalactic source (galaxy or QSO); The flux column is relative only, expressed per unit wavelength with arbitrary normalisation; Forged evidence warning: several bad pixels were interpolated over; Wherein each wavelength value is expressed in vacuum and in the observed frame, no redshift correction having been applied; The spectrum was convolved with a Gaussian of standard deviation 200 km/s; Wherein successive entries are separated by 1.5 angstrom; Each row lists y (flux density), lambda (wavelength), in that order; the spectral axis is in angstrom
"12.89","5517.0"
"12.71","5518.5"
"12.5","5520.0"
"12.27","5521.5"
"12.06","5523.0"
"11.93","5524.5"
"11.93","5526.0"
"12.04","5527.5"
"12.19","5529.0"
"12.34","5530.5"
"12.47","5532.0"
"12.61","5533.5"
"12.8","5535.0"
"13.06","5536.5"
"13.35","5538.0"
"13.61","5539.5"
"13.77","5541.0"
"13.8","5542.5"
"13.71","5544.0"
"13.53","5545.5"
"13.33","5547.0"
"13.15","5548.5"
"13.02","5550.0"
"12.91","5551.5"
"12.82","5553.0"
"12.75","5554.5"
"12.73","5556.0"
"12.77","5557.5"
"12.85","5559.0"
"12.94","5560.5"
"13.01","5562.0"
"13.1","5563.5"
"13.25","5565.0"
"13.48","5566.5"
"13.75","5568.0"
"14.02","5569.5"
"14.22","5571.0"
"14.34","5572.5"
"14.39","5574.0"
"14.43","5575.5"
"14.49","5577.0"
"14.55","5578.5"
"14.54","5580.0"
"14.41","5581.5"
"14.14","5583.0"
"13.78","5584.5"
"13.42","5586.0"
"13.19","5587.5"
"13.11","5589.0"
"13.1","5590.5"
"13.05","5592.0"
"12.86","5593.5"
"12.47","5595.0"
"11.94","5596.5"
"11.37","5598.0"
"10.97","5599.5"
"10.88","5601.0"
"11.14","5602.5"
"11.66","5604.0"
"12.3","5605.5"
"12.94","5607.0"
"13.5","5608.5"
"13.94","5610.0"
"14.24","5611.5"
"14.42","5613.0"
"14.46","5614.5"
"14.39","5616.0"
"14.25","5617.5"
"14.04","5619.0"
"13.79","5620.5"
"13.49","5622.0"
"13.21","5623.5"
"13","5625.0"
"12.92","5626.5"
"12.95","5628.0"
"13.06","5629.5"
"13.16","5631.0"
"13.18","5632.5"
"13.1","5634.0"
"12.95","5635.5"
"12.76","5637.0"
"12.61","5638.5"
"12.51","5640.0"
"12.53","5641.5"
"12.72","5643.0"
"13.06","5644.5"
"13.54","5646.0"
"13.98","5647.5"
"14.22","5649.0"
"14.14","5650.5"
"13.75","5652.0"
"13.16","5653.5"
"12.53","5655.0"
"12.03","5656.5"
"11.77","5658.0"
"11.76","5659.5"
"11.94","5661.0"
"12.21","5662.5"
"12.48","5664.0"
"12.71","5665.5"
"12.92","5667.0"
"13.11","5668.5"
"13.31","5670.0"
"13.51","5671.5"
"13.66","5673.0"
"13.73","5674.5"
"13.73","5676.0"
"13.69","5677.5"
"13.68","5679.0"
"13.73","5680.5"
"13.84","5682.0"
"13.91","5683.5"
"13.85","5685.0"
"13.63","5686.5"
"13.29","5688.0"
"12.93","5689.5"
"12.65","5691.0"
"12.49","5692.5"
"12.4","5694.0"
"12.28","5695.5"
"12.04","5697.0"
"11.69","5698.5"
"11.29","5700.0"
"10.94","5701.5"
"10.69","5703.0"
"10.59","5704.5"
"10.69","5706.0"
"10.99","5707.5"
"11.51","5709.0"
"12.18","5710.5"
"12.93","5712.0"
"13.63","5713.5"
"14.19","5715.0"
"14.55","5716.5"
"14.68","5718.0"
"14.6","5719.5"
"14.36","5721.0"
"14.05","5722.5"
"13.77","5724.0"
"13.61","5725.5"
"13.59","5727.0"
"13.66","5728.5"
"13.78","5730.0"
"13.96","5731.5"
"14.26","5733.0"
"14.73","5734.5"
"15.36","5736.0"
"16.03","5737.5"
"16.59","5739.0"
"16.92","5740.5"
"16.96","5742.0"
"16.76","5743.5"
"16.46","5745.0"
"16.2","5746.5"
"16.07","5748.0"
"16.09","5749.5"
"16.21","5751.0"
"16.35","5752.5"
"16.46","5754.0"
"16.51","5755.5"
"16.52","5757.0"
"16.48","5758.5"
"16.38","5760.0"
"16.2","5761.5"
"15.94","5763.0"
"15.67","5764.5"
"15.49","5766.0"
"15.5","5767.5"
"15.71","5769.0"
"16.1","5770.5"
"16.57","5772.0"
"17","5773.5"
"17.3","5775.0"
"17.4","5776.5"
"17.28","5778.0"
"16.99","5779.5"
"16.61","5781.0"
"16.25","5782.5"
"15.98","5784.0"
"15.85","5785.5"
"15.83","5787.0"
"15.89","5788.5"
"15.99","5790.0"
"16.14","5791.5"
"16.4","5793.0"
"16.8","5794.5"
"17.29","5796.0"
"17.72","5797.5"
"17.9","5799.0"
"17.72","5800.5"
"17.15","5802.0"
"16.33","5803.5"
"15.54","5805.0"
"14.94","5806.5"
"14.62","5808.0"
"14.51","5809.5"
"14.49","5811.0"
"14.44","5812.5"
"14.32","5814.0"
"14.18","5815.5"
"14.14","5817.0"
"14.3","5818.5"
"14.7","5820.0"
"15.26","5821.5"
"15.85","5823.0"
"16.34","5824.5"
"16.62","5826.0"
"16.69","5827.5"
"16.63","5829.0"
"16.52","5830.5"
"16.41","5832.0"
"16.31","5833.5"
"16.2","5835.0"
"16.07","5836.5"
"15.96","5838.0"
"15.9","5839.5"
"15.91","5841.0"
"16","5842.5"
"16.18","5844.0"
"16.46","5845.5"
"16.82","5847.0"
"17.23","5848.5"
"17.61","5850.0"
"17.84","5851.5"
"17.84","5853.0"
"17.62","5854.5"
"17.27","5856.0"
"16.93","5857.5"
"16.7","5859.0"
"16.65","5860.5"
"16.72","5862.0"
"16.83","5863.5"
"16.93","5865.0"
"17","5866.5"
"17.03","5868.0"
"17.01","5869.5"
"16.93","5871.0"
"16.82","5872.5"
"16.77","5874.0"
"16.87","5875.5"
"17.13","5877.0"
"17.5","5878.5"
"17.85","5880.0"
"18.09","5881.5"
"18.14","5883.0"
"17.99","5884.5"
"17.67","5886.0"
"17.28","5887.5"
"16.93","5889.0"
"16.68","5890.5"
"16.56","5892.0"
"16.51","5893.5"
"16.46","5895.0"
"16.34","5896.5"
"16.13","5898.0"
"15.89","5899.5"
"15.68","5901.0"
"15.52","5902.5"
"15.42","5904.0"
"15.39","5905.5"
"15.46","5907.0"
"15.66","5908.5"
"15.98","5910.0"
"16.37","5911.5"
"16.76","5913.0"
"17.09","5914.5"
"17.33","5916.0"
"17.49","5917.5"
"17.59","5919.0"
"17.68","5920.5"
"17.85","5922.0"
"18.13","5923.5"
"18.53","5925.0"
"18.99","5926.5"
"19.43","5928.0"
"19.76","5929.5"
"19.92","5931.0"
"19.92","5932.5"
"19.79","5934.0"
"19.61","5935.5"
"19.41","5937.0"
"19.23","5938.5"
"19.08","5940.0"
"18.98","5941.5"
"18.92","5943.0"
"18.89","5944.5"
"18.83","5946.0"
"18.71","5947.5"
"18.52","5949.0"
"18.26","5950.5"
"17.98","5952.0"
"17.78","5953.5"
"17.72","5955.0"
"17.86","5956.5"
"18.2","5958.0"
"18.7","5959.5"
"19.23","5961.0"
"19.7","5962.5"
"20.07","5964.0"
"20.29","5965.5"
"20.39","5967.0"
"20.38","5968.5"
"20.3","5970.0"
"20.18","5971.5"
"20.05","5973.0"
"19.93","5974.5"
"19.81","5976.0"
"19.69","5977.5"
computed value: 0.22 mag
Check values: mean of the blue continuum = 13.2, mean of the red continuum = 16.2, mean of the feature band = 11.9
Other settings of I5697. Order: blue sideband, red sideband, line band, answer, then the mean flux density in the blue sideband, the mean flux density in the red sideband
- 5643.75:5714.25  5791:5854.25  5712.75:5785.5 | -0.09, 12.7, 16.1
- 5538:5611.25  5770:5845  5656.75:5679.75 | 0.11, 13.2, 16.1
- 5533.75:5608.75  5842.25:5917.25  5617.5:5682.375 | 0.08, 13.2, 16.8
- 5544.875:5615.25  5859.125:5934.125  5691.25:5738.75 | 0.14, 13.2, 17.2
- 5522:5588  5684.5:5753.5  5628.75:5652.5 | 0.03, 13.3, 13.8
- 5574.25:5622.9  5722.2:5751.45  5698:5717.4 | 0.23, 13.3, 15.3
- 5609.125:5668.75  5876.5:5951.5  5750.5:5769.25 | -0.07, 13.2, 17.7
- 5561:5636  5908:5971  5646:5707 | 0.14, 13.3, 18.6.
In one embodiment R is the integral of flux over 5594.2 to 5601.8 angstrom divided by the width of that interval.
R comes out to 11.5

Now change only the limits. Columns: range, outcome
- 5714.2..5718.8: 14.5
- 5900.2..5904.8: 15.5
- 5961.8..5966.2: 20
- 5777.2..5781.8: 17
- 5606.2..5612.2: 13.6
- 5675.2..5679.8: 13.7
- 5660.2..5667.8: 12.5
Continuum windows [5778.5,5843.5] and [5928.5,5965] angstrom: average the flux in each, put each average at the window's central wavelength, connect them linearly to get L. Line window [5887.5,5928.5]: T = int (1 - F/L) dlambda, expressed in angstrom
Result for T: 2.98 angstrom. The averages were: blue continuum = 16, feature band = 16.8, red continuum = 19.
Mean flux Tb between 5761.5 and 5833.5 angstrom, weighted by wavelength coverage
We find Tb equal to 16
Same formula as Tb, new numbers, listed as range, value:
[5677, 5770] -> 14.2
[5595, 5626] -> 13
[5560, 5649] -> 13.3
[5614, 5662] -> 13.1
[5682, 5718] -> 12.5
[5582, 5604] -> 12.5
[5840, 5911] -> 16.8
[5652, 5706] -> 12.7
